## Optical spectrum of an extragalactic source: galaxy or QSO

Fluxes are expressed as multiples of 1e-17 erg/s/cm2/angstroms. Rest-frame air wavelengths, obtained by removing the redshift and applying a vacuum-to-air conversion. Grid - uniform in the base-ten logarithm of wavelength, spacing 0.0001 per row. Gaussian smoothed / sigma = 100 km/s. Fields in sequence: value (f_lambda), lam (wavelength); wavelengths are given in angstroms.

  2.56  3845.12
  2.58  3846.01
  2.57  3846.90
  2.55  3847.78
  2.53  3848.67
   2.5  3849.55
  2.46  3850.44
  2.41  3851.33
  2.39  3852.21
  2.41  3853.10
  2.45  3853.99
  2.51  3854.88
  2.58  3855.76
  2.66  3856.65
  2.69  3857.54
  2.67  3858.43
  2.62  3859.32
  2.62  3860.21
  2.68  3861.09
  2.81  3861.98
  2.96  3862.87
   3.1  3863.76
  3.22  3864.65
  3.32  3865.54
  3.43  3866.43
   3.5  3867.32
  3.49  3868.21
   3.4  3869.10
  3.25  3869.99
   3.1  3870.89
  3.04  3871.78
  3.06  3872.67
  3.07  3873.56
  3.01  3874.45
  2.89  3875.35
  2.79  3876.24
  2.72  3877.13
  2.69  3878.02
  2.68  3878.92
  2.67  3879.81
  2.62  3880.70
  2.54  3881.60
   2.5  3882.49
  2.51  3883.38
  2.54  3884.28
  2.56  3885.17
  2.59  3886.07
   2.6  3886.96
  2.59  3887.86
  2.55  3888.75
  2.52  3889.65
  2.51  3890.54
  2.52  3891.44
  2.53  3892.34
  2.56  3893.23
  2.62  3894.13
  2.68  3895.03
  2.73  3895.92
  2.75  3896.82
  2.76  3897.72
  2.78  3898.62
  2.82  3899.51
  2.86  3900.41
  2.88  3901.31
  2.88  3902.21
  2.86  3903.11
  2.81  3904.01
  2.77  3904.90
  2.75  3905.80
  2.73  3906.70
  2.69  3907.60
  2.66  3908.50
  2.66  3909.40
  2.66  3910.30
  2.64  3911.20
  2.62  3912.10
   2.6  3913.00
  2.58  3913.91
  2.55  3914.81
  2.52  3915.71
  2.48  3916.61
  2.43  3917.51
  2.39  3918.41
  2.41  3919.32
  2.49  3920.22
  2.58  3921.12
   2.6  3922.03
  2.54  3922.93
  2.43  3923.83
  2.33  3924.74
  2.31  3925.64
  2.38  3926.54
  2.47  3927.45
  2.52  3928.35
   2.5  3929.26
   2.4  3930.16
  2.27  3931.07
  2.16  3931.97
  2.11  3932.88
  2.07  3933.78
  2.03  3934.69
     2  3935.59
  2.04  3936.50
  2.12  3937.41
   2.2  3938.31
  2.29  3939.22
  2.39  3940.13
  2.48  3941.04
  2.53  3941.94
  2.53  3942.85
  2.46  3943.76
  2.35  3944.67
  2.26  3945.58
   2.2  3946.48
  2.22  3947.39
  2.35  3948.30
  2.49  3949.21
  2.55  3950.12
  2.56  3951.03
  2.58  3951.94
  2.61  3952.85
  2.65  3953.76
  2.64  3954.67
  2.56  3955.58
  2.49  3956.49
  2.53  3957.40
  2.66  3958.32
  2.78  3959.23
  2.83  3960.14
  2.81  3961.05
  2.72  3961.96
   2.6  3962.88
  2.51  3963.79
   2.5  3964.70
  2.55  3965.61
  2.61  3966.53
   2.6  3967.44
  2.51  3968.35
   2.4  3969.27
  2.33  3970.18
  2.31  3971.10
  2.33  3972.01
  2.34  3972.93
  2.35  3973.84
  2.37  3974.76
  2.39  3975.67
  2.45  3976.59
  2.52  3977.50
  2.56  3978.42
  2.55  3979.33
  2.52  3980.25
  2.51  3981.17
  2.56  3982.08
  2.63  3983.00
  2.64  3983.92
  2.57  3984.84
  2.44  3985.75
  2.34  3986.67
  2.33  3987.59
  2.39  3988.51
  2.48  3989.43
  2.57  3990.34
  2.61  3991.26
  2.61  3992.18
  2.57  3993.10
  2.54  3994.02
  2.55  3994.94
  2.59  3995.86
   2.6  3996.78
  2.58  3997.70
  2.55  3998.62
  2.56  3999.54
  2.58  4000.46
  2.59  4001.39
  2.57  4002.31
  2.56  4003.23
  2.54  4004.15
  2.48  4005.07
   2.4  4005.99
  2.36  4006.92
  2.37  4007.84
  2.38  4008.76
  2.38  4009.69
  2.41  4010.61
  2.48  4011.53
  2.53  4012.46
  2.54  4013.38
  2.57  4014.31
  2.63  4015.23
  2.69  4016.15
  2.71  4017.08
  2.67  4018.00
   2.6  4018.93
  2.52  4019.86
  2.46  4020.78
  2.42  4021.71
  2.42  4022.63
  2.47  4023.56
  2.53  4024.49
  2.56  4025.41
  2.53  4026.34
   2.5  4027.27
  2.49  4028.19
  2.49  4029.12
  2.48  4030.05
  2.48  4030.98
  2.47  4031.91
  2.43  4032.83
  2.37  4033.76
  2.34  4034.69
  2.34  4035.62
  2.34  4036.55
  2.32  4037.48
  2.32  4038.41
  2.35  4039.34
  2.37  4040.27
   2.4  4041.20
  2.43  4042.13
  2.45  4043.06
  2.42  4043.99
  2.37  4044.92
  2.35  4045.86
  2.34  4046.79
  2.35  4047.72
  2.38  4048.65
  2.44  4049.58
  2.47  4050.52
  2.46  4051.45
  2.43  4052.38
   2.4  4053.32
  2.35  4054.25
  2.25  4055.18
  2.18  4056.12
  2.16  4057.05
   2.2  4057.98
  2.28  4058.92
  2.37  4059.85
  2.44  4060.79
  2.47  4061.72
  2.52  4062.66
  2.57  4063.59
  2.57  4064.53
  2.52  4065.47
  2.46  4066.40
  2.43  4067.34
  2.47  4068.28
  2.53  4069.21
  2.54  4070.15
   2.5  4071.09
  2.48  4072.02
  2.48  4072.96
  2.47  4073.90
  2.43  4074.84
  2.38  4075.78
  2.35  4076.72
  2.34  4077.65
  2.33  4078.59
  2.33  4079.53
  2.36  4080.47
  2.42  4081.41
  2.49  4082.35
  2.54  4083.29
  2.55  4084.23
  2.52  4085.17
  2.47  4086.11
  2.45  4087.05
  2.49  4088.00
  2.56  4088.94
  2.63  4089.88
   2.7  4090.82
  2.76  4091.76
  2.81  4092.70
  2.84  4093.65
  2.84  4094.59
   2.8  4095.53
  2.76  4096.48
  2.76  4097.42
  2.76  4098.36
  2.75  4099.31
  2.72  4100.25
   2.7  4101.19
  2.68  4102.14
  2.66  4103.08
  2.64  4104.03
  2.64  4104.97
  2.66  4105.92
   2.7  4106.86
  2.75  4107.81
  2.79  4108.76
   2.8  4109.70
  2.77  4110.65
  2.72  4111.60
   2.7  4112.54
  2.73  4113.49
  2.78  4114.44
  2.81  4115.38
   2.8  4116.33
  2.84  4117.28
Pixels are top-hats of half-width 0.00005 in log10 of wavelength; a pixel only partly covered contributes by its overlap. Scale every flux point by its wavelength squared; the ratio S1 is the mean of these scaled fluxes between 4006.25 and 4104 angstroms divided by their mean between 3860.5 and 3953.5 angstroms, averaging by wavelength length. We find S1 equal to 1.02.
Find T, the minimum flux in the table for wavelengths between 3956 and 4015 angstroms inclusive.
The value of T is 2.31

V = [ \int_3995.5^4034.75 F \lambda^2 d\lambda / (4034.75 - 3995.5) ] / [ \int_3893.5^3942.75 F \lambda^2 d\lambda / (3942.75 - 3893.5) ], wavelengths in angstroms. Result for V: 1.0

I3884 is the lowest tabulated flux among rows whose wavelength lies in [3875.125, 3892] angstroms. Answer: 2.5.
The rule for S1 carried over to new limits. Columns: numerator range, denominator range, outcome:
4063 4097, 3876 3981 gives 1.08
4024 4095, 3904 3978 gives 1.05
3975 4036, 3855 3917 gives 0.96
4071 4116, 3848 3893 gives 1.06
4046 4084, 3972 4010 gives 1.00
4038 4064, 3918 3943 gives 1.08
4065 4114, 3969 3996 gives 1.10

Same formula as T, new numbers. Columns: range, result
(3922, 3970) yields 2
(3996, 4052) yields 2.32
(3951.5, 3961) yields 2.49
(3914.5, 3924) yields 2.39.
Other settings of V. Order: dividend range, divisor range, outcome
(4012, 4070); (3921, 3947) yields 1.11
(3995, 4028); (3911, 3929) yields 1.06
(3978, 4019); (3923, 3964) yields 1.07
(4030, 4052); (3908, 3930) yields 1.01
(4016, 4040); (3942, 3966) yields 1.01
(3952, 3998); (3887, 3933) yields 1.02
